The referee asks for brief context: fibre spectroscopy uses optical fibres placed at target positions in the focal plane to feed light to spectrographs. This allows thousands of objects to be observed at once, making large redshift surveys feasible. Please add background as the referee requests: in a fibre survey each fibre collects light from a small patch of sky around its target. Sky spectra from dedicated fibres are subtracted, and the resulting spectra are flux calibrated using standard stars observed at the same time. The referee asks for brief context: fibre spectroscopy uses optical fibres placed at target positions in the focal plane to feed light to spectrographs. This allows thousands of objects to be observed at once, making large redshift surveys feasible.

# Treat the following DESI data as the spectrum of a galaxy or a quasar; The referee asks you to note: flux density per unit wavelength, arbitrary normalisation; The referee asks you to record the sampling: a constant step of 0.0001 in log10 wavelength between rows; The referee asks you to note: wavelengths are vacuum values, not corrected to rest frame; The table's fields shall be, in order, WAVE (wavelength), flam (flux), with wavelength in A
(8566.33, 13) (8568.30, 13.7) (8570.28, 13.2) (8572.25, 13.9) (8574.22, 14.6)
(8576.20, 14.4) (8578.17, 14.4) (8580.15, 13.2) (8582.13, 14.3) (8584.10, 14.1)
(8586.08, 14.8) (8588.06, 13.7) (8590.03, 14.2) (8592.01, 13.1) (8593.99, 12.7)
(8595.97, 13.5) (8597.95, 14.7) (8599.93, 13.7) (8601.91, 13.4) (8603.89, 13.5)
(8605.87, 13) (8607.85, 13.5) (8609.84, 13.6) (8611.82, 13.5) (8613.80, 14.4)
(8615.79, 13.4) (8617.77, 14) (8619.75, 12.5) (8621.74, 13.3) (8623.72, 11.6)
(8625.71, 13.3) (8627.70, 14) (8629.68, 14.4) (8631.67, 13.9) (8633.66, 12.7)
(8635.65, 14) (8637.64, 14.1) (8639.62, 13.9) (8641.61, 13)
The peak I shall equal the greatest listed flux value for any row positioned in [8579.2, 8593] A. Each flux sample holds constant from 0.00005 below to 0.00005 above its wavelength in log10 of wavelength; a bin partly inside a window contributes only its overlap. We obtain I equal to 14.8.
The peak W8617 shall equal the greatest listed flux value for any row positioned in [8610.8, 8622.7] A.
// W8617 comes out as 14.4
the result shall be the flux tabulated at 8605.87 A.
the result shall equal 13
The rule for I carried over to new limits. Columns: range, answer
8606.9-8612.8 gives 13.6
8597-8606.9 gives 14.7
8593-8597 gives 13.5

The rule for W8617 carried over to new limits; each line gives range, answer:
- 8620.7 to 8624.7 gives 13.3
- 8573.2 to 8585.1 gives 14.6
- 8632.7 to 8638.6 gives 14.1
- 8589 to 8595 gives 14.2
